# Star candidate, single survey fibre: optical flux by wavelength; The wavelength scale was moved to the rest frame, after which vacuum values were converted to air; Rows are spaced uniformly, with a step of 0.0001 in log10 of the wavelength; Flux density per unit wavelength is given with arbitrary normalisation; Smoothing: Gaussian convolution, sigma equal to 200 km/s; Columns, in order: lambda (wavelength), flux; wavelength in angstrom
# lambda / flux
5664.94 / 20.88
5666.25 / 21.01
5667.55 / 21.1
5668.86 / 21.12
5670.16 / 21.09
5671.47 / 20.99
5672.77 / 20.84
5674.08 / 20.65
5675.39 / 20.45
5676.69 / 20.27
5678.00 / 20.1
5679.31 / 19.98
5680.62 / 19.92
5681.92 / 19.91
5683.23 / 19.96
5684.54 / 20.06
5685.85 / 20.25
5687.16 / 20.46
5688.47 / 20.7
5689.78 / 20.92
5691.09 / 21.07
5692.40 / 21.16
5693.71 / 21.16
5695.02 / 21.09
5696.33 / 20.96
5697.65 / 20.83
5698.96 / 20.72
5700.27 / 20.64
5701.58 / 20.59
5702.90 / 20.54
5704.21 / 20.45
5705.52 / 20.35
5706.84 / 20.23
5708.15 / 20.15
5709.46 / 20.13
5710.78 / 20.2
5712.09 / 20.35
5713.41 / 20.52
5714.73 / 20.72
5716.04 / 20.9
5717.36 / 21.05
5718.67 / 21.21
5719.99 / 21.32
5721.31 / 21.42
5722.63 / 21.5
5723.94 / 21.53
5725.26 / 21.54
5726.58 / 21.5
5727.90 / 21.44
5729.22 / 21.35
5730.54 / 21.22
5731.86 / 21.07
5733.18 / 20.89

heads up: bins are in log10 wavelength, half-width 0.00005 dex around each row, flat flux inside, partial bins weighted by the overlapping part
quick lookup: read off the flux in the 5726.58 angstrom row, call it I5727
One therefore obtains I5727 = 21.5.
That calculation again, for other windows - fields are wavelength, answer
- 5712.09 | 20.35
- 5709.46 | 20.13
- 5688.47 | 20.7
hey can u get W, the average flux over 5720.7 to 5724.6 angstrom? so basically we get 21.5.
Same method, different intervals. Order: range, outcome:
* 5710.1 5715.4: 20.4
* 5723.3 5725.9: 21.5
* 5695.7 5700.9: 20.8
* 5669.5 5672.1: 21.1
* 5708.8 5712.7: 20.2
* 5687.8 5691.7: 20.9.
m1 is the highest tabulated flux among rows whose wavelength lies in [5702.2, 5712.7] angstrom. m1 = 20.54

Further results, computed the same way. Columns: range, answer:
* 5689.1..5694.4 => 21.16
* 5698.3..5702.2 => 20.72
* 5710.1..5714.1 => 20.52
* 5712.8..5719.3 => 21.21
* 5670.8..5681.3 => 20.99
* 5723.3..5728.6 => 21.54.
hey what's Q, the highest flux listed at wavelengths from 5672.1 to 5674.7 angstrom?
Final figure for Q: 20.84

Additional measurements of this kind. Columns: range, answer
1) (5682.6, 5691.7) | 21.07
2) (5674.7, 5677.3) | 20.45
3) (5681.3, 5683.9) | 19.96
